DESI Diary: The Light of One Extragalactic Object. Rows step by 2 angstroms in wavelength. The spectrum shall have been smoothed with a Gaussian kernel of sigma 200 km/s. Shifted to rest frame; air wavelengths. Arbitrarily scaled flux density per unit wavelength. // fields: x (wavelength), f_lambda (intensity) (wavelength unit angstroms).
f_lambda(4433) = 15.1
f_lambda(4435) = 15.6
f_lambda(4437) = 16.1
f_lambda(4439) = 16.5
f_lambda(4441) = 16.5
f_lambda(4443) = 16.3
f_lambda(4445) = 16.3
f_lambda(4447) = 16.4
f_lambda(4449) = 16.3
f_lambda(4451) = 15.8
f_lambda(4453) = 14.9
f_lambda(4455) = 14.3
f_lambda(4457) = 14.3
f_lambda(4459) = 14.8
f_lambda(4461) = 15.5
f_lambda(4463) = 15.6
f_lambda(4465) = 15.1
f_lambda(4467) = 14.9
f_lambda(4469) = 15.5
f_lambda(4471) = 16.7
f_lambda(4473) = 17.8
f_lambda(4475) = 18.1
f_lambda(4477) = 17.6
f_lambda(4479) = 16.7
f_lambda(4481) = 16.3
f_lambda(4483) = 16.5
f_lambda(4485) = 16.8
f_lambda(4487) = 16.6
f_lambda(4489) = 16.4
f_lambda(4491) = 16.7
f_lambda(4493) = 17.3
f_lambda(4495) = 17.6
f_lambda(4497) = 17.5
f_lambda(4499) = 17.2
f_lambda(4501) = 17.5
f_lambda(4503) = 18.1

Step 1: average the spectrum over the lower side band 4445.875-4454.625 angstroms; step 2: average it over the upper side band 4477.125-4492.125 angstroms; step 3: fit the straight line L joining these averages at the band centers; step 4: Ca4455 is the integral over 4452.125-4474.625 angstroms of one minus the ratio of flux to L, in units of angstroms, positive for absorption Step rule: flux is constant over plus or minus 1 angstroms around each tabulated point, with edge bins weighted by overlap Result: 0.9 angstroms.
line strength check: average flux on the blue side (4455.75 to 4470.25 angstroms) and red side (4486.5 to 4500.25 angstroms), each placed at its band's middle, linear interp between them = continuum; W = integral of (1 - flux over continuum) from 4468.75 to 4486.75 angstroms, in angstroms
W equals -1.0 angstroms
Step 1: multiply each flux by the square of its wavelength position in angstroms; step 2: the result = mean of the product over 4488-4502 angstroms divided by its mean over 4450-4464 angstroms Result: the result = 1.16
